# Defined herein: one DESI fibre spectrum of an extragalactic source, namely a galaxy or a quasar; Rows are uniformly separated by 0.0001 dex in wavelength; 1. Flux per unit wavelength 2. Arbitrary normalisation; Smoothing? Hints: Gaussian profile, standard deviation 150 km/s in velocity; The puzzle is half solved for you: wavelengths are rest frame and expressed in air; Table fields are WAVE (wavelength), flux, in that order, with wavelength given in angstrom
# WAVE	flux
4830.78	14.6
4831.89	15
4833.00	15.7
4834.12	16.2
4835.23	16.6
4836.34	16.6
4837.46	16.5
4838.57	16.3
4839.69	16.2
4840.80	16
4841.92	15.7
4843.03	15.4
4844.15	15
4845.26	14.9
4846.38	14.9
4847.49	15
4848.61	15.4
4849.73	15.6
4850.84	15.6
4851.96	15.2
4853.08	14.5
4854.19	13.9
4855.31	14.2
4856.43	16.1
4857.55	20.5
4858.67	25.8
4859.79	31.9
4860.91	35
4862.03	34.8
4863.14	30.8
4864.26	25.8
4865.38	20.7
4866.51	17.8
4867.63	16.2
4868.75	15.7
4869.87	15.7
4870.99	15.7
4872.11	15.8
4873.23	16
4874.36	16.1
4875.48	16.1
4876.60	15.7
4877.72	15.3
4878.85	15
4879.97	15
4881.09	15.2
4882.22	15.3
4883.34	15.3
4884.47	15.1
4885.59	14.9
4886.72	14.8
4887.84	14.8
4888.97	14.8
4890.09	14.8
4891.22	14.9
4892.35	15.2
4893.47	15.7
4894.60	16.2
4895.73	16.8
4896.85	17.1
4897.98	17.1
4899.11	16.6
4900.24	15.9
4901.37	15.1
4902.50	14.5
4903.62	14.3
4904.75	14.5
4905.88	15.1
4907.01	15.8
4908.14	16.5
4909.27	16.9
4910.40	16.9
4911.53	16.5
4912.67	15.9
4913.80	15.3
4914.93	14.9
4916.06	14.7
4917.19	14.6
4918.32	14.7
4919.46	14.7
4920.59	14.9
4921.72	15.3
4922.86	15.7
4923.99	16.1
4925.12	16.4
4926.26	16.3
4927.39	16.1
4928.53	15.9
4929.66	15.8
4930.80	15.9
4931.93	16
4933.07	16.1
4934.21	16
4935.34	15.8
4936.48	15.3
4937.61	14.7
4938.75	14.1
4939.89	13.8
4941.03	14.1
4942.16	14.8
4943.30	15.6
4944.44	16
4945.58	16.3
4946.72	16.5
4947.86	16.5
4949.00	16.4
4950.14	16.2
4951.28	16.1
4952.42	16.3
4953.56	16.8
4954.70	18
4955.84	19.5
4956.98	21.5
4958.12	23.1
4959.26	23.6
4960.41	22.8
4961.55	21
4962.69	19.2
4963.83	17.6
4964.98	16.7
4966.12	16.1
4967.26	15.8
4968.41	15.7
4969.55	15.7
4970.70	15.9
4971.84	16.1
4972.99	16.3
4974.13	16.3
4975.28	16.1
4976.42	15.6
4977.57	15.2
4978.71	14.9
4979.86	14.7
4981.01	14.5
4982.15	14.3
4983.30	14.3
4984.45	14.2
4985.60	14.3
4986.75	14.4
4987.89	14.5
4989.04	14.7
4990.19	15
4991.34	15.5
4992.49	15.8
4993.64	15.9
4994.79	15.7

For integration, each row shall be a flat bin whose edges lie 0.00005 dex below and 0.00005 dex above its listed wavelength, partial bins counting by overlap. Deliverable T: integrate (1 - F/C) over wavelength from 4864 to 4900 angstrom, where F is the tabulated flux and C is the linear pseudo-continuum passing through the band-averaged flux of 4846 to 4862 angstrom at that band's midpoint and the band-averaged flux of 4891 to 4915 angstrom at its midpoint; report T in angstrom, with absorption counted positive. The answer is 2.7 angstrom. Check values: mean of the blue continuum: 19.4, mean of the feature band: 16.1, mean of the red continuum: 15.8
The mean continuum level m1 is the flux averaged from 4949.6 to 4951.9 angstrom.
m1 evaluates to 16.2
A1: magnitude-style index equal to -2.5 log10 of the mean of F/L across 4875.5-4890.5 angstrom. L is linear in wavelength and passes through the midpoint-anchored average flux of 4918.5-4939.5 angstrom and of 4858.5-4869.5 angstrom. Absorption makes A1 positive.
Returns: 0.43 mag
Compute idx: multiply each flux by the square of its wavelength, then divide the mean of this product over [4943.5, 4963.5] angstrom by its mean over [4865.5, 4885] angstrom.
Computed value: 1.21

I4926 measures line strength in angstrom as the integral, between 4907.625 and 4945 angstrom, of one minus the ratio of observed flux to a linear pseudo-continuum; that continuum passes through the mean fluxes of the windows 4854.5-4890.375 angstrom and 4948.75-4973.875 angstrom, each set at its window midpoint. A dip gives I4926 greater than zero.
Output 5.6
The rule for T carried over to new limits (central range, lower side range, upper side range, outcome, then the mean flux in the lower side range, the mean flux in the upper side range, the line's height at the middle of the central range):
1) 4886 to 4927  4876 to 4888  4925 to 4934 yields 0.09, 15.1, 16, 15.6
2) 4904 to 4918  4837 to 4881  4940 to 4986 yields 1.47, 18.1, 16.7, 17.4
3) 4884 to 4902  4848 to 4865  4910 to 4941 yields 2.69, 21.7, 15.5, 18.4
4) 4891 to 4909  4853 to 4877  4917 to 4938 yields 2.00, 20.4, 15.6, 17.7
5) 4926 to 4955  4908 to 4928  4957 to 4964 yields 4.47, 15.7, 21.5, 18.7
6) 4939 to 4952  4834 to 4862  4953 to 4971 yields 2.08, 17.9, 18.7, 18.6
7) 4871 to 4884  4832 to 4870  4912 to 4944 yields 1.45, 18.6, 15.3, 17.5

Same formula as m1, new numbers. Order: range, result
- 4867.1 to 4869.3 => 16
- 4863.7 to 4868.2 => 20.1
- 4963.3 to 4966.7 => 16.8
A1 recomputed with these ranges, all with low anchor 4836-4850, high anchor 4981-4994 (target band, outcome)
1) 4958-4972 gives -0.223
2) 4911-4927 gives -0.018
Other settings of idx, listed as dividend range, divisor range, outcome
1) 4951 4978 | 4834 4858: 1.19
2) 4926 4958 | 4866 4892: 1.08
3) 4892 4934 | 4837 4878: 0.88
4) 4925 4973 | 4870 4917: 1.11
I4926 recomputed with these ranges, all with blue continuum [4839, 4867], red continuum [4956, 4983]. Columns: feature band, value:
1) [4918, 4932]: 1.90 angstrom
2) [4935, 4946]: 1.75 angstrom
